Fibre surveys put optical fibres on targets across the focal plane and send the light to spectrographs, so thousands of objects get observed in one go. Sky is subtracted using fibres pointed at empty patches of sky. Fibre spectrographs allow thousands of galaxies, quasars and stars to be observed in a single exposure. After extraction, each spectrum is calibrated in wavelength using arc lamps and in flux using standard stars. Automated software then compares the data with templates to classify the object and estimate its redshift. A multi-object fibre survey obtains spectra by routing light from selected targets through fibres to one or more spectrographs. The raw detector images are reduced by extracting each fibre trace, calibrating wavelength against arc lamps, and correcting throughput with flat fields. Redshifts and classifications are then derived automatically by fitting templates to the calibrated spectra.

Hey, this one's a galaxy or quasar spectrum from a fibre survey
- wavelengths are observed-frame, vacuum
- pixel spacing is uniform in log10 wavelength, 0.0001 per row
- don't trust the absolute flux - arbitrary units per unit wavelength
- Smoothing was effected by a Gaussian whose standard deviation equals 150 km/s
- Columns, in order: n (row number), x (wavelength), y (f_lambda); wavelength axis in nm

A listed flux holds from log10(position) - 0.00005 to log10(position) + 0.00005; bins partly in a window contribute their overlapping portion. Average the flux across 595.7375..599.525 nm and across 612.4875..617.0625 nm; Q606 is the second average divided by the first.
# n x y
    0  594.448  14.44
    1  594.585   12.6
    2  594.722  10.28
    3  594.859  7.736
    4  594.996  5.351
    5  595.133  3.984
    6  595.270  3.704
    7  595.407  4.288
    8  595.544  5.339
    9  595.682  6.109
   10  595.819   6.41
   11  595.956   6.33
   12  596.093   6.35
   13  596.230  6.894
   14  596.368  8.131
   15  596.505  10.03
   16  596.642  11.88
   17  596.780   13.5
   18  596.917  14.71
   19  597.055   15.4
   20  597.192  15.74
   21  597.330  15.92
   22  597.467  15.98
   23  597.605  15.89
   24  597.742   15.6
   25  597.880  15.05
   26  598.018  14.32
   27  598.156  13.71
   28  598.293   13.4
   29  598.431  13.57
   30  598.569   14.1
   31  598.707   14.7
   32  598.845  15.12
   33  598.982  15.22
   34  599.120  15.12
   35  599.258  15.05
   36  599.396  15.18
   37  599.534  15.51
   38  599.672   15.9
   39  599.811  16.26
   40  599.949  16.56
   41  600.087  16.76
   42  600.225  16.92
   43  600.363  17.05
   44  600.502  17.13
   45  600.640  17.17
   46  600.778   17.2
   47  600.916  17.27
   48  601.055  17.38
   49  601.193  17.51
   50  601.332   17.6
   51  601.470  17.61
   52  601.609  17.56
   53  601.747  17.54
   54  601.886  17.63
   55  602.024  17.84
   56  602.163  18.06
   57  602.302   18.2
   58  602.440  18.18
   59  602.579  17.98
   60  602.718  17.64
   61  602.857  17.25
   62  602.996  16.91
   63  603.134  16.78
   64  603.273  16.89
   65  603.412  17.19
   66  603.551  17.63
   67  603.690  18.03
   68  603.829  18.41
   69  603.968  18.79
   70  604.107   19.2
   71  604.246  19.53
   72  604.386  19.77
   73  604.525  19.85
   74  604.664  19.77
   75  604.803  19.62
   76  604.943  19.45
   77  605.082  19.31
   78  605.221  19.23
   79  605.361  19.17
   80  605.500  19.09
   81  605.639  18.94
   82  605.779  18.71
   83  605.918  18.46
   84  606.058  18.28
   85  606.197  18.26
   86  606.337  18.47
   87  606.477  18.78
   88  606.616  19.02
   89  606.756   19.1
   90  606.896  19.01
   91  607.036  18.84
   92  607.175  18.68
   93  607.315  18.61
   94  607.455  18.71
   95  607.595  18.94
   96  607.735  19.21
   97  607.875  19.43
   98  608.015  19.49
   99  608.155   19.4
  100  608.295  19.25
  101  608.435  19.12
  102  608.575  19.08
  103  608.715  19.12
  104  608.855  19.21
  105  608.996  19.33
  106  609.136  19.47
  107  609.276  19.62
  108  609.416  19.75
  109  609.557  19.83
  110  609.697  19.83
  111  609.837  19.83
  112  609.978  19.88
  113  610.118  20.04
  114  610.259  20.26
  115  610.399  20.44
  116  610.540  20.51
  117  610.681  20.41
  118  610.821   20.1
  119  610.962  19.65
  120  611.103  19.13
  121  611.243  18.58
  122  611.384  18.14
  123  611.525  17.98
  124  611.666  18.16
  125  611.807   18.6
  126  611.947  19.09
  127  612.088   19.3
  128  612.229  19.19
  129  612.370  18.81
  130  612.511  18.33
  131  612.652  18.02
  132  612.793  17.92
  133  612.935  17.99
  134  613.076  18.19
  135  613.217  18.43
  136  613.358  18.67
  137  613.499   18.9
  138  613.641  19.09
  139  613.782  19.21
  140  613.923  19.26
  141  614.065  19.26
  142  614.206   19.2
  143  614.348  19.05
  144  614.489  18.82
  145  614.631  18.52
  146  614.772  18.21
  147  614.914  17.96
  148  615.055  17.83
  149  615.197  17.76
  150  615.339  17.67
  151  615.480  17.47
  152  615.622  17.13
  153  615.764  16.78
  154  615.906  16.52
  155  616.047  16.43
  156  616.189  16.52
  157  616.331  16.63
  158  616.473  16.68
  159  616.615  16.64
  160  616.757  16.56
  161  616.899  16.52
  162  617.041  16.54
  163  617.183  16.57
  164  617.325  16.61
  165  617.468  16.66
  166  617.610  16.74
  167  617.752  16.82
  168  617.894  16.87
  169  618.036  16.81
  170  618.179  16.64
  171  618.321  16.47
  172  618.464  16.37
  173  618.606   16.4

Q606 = 1.4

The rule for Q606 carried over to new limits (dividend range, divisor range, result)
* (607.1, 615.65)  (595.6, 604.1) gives 1.24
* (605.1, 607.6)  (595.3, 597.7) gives 1.79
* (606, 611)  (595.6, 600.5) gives 1.43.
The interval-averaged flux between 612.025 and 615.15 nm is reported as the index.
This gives 18.6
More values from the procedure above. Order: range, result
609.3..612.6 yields 19.4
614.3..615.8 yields 17.9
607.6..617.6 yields 18.5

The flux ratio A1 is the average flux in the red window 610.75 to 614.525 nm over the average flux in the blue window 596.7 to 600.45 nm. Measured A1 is 1.23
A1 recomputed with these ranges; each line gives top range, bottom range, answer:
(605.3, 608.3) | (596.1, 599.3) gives 1.38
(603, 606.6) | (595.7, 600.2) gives 1.38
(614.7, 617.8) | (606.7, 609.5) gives 0.89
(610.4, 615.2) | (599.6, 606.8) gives 1.04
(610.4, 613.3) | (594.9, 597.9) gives 1.88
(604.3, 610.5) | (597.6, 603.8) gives 1.17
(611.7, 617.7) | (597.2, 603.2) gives 1.09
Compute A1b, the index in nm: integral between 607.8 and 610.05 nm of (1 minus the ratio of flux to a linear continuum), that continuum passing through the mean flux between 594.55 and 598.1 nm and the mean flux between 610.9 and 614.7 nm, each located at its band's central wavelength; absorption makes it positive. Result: -0.37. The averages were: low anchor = 10.3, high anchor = 18.7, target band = 19.5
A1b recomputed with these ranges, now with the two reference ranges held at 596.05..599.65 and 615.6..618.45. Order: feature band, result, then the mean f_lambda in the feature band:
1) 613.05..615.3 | -0.337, 18.6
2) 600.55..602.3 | -0.396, 17.6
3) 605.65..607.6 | -0.467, 18.7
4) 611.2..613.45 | -0.357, 18.5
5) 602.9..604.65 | -0.431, 18.3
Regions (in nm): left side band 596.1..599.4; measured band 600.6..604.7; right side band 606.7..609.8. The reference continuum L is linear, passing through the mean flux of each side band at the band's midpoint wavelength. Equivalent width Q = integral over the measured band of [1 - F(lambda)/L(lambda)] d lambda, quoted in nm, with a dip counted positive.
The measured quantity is -0.41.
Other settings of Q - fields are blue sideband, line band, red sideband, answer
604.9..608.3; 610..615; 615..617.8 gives -0.36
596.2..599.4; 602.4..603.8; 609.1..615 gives -0.14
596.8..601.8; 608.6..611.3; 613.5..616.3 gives -0.37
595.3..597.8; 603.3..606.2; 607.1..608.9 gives -0.38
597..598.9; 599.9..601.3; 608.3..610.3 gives -0.10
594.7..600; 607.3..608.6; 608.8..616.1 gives -0.19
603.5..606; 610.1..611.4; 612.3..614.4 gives -0.07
